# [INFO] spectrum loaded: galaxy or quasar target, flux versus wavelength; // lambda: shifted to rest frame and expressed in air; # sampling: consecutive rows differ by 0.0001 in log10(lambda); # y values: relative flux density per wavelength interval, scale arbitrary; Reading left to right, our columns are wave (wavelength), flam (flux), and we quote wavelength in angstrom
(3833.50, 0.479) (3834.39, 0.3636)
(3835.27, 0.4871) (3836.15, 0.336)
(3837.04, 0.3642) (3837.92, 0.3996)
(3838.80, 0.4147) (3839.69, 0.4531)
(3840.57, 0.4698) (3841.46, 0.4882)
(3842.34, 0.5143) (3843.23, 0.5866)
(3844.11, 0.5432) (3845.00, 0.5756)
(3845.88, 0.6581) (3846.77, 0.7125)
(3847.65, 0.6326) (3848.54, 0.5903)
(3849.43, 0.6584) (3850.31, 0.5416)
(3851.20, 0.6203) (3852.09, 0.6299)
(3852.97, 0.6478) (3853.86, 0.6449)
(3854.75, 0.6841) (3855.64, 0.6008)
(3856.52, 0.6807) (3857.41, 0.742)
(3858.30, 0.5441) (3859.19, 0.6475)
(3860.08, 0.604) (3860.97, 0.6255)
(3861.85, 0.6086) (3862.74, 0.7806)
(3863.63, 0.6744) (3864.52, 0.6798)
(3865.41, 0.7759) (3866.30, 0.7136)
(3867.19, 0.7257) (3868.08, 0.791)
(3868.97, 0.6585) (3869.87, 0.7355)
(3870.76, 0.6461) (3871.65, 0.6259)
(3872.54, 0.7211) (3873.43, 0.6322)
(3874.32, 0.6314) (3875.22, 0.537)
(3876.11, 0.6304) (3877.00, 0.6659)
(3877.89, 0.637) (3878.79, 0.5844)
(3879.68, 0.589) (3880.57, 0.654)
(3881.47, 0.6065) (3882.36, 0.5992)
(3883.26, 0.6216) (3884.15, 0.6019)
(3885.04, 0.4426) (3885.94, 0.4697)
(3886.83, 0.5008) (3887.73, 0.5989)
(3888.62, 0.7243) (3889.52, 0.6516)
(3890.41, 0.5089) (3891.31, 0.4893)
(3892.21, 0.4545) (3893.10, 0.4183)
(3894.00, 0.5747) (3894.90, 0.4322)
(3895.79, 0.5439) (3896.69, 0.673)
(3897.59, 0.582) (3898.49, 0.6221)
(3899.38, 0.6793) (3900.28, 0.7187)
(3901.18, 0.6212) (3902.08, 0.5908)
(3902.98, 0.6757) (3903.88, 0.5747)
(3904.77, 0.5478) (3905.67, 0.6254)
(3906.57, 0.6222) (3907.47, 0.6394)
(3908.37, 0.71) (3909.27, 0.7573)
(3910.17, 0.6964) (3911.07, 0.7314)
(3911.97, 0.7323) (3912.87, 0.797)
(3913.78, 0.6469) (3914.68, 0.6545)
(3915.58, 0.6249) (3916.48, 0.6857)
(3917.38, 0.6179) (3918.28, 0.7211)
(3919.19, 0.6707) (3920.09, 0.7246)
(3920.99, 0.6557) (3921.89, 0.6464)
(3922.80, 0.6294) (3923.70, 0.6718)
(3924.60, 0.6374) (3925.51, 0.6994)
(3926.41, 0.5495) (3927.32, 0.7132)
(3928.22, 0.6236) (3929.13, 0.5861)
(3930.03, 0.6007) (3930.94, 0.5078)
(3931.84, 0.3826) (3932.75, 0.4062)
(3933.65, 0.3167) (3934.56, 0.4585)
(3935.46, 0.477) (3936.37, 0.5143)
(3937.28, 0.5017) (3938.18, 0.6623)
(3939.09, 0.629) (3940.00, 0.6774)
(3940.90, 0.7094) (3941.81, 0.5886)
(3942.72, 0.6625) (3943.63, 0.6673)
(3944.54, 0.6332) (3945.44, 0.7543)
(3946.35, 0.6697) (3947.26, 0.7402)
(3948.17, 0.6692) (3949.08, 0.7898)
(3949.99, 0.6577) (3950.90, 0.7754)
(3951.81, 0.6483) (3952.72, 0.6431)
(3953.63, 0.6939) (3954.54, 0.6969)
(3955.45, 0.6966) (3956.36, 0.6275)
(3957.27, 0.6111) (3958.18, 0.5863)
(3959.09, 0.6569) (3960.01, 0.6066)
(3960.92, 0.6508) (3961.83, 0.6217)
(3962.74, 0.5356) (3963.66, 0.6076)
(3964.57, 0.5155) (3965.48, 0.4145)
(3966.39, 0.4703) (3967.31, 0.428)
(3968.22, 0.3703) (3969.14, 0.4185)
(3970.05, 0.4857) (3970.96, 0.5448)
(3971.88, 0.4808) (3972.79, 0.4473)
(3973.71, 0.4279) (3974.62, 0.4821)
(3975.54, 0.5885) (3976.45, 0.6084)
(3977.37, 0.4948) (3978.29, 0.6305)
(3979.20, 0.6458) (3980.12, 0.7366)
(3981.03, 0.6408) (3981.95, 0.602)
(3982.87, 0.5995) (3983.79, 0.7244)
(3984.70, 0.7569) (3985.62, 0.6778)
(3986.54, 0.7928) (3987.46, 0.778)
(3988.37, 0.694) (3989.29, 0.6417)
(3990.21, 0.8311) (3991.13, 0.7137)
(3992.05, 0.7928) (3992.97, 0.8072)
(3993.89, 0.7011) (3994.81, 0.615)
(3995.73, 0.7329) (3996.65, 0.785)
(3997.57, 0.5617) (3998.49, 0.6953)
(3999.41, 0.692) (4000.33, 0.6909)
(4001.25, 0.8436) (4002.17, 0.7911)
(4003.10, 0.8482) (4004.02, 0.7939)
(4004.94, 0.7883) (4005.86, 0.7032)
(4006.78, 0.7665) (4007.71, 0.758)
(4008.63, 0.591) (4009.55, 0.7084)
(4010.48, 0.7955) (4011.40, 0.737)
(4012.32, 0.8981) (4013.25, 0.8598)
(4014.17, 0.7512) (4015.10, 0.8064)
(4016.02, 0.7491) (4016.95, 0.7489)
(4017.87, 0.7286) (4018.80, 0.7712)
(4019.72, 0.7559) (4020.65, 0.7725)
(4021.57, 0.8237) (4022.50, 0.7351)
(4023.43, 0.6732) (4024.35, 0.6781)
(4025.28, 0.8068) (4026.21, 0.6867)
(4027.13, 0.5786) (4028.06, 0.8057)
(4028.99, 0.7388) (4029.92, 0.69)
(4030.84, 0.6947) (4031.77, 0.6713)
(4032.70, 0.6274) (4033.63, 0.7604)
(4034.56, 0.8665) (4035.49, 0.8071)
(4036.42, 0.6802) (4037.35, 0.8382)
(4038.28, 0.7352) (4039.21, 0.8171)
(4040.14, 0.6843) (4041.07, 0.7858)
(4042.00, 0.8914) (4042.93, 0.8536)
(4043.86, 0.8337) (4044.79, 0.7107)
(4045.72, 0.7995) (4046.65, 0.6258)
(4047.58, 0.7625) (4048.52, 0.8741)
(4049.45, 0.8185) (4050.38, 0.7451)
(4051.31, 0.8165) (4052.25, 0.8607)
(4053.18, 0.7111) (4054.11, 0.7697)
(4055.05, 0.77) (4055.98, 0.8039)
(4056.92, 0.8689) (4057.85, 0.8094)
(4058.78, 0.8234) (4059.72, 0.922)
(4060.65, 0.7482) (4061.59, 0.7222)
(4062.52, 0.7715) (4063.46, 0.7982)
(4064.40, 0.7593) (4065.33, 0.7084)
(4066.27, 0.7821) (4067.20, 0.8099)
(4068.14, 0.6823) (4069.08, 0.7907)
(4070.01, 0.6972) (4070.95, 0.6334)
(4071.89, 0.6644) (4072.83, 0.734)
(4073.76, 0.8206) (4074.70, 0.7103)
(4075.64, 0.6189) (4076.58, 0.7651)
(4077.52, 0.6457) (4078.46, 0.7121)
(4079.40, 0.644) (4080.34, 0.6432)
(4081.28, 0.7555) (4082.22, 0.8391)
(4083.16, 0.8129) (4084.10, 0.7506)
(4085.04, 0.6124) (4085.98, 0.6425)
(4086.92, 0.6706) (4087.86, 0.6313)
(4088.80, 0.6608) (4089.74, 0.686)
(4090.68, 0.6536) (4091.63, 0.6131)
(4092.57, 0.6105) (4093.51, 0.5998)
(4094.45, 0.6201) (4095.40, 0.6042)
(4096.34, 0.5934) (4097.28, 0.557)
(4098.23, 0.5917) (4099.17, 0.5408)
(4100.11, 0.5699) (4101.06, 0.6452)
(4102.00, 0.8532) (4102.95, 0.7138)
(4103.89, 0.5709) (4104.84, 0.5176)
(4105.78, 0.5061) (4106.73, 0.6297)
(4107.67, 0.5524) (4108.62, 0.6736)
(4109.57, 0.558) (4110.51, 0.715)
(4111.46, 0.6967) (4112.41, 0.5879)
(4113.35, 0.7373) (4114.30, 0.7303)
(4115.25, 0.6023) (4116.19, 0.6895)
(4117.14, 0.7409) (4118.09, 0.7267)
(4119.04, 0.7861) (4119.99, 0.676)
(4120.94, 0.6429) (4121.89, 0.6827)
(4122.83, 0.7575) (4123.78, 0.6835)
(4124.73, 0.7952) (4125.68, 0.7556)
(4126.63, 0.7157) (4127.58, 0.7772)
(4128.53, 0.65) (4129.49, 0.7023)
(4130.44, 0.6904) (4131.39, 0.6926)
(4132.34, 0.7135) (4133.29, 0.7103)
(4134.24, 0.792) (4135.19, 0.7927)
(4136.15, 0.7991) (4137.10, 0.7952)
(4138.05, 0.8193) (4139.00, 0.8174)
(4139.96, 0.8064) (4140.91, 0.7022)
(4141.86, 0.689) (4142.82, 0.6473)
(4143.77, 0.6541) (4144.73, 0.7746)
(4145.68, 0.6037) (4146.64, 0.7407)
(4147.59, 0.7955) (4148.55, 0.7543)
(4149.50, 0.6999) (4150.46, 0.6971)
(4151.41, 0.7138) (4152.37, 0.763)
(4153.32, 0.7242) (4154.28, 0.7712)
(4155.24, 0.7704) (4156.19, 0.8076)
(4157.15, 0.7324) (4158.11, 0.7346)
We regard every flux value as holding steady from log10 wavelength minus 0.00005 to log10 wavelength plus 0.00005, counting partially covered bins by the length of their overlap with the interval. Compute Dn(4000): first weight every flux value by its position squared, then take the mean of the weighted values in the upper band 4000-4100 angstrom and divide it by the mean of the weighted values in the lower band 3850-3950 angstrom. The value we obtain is 1.27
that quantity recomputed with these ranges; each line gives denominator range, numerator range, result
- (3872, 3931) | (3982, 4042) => 1.26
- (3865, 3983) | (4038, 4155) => 1.28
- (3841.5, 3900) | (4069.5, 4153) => 1.26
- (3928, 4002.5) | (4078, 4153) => 1.19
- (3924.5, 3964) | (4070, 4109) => 1.14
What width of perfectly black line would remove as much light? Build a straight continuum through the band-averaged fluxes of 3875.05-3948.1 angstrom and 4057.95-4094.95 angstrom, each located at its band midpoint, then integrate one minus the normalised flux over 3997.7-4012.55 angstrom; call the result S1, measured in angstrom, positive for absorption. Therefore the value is -1.8 angstrom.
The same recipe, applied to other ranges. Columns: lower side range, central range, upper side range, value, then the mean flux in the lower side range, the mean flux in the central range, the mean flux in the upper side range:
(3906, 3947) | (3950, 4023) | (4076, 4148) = -2.5 angstrom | 0.628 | 0.67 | 0.686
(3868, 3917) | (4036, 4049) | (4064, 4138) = -2.1 angstrom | 0.62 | 0.779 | 0.687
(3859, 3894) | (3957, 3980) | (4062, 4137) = 4.0 angstrom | 0.621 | 0.535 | 0.688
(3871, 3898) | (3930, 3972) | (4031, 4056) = 4.8 angstrom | 0.581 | 0.585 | 0.773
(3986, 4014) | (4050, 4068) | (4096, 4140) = -1.8 angstrom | 0.747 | 0.788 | 0.688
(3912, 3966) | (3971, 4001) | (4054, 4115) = -0.6 angstrom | 0.625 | 0.658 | 0.69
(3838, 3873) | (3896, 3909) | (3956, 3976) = -1.1 angstrom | 0.63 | 0.634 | 0.526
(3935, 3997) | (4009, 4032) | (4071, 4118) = -3.8 angstrom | 0.628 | 0.747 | 0.659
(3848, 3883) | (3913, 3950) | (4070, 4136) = 2.0 angstrom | 0.65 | 0.621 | 0.677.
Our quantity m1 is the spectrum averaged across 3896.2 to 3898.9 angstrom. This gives 0.623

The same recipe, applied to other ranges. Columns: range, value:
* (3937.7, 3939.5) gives 0.645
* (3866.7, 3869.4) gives 0.726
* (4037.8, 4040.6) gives 0.746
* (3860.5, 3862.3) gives 0.62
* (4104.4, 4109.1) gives 0.576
